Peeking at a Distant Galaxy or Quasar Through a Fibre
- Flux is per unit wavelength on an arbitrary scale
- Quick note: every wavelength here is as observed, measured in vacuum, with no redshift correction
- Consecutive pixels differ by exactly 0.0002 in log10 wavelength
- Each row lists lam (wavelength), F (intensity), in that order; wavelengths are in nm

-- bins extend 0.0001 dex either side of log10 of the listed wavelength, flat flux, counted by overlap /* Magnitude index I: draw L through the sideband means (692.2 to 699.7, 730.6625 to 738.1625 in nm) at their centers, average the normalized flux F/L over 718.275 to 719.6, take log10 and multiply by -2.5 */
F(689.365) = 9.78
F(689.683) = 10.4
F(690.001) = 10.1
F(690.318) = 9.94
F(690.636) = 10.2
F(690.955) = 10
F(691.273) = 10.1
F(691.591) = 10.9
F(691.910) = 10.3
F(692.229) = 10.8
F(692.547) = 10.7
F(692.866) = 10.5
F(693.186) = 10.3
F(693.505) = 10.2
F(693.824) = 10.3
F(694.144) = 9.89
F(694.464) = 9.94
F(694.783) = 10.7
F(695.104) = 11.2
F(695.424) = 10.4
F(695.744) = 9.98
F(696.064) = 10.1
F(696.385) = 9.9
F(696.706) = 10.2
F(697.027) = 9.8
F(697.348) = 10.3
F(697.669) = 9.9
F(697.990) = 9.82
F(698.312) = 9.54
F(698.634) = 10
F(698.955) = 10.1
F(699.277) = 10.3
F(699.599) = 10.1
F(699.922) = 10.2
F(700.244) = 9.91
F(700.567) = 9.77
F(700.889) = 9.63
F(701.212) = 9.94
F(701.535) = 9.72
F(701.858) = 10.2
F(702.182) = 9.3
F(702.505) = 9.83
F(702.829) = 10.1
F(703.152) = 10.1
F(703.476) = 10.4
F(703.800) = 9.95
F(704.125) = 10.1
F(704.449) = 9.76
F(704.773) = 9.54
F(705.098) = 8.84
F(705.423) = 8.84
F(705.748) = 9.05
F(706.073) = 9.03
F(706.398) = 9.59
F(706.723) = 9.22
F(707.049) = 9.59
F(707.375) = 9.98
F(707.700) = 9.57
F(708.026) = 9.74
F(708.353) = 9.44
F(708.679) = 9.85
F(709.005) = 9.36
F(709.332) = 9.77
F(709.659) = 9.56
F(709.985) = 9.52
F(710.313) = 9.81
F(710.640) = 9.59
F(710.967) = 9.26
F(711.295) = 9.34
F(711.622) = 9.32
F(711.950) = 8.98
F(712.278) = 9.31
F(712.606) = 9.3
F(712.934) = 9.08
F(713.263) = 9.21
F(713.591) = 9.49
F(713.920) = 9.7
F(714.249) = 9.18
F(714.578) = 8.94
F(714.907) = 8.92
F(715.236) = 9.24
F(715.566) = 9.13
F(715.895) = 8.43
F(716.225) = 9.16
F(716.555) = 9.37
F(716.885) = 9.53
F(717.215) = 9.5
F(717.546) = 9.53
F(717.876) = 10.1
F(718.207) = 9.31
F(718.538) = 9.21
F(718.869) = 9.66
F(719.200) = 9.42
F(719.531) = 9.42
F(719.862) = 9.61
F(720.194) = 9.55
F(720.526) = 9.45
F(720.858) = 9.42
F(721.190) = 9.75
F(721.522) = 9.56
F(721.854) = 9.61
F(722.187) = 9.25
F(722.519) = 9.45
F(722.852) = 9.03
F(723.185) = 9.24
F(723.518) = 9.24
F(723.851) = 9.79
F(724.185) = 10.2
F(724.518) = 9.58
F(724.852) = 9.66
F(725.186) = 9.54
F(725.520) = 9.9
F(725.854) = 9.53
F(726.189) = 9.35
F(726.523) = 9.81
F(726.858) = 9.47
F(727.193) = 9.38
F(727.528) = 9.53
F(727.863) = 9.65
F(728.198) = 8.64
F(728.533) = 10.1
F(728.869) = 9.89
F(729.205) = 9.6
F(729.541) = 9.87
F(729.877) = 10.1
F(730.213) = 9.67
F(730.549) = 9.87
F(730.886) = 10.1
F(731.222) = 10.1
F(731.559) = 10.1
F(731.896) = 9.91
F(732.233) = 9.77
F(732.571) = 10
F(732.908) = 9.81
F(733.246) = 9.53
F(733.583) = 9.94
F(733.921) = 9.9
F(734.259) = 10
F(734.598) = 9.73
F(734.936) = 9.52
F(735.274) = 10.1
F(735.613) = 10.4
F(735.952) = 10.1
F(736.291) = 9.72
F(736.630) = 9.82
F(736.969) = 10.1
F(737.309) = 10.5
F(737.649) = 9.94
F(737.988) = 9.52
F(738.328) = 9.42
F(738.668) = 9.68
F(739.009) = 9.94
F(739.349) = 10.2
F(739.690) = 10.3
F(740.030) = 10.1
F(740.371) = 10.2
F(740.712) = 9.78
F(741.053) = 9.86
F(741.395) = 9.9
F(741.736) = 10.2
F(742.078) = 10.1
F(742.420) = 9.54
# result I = 0.07 mag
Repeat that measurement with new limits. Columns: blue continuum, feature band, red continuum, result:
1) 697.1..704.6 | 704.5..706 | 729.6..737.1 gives 0.095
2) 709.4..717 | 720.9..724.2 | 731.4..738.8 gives 0.007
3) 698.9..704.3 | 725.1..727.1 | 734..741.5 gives 0.040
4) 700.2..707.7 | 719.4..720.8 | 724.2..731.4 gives 0.021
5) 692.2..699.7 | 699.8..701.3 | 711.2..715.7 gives 0.007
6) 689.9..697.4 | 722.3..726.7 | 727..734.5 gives 0.035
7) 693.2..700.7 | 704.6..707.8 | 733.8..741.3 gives 0.084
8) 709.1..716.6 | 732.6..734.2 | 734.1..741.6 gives 0.000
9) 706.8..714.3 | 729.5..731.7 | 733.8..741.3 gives -0.017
